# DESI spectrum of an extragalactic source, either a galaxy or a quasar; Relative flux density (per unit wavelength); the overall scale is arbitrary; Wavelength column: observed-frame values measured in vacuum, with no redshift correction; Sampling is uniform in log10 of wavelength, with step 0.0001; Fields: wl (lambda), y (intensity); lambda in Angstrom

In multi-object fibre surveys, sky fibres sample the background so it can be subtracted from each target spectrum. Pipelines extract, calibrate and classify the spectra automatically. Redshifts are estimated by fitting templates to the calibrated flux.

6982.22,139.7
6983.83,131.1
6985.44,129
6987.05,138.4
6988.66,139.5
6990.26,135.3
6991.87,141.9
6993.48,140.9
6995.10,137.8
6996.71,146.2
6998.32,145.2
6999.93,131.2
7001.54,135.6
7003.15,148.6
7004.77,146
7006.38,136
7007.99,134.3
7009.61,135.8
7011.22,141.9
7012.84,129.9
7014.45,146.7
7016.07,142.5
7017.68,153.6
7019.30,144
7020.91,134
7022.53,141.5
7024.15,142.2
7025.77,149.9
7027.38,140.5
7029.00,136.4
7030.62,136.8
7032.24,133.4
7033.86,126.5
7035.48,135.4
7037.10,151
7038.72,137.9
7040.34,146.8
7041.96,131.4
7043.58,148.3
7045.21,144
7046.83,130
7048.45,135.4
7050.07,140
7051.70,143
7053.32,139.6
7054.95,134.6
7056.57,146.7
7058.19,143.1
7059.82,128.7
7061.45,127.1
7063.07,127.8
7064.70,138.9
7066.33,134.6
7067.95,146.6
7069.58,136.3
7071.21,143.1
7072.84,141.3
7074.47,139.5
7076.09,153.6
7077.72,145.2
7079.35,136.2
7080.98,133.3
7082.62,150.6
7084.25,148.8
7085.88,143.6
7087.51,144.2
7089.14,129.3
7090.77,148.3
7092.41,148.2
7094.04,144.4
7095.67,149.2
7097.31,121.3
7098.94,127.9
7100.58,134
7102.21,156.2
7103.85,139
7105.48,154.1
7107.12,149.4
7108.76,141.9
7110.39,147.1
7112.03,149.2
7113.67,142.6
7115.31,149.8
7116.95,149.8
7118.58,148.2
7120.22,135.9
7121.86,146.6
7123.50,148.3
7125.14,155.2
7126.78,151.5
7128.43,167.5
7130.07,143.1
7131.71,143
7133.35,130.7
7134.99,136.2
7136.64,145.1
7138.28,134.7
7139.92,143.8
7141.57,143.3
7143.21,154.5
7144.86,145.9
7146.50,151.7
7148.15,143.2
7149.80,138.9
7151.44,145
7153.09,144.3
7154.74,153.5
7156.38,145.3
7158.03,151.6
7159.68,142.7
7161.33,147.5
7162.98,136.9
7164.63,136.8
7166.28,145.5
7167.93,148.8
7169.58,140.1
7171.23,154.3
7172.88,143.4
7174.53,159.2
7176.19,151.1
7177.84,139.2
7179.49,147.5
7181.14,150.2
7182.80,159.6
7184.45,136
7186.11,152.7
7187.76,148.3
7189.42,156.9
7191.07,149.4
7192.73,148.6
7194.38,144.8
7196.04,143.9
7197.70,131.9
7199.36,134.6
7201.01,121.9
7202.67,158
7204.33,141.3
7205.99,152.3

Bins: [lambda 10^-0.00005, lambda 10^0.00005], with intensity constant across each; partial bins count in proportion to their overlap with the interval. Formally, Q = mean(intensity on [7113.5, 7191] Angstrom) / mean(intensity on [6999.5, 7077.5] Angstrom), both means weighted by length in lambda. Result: 1.05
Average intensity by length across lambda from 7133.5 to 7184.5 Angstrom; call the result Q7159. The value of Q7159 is 146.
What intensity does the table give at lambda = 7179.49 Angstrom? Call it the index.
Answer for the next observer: 147.5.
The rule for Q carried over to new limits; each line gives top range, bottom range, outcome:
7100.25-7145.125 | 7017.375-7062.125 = 1.05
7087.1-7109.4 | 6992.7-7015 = 1.02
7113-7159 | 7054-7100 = 1.05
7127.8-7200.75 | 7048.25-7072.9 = 1.06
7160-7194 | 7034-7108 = 1.05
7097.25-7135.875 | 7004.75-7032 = 1.03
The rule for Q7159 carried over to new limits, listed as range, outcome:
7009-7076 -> 139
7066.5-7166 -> 144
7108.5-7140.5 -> 146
